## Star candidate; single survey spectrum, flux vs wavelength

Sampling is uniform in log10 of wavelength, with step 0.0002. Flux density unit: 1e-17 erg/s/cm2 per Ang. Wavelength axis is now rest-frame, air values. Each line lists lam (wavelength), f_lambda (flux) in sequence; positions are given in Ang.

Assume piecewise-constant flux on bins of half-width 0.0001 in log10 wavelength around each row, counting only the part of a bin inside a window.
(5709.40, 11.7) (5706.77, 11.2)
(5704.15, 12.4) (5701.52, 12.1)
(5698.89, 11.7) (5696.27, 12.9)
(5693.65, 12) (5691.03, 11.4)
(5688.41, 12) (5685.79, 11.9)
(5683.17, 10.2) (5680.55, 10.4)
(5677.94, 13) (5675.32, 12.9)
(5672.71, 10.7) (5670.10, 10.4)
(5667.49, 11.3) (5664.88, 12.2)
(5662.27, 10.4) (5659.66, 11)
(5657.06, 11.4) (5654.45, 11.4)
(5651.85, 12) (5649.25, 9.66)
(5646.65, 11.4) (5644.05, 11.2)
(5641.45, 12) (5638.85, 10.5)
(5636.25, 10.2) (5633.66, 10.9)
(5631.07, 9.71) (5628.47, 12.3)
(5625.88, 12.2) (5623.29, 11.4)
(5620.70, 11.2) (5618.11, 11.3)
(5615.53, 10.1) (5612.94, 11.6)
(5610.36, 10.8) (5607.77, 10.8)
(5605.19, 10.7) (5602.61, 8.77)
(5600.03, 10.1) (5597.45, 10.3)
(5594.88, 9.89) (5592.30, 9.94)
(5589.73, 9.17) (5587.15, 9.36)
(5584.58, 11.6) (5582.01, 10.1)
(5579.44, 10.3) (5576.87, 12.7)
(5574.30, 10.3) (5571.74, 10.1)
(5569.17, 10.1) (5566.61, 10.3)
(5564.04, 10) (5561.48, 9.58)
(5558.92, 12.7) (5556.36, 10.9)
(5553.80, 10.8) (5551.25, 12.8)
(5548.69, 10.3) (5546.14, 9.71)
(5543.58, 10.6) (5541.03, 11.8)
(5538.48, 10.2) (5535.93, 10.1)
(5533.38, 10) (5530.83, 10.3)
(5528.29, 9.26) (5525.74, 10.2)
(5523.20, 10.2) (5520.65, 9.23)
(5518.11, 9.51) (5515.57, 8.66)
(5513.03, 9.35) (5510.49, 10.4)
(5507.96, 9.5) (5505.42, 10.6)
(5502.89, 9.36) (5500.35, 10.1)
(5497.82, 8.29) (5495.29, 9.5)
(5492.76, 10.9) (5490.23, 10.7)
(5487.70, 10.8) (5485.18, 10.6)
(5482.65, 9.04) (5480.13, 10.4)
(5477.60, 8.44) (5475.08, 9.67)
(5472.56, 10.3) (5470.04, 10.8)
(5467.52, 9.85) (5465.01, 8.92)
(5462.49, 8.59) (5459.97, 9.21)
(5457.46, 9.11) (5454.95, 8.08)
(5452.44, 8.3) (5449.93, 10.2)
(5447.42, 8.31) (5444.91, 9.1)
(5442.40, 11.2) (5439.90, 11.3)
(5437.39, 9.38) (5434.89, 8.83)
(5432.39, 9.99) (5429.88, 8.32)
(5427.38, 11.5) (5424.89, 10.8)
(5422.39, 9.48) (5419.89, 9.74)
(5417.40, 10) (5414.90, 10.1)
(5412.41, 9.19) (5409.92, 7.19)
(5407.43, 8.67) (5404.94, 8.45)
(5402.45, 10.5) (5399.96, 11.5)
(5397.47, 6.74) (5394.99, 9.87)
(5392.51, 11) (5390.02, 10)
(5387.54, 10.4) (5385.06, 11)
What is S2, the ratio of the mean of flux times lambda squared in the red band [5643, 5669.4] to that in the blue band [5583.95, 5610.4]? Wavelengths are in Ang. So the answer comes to 1.13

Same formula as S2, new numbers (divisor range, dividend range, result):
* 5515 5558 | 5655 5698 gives 1.17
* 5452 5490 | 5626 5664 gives 1.23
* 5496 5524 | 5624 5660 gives 1.22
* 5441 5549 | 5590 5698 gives 1.20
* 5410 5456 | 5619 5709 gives 1.29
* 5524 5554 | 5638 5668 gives 1.11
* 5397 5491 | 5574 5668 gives 1.20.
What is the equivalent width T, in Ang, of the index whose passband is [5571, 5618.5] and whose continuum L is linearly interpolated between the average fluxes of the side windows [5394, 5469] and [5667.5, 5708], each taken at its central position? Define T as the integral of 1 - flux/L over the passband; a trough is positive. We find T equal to 2.0 Ang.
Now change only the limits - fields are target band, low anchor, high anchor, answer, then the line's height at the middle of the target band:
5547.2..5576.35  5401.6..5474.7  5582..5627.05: -1.42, 10.3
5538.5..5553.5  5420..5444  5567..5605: -1.16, 10.2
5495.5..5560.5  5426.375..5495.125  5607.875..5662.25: 0.34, 10.2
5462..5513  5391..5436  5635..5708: 1.24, 10.1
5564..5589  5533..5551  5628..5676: 0.55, 10.7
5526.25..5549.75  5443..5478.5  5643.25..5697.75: -0.46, 10.1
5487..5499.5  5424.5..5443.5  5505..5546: 0.03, 10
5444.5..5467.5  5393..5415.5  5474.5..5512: 1.62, 9.59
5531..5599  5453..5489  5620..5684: -0.80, 10.4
